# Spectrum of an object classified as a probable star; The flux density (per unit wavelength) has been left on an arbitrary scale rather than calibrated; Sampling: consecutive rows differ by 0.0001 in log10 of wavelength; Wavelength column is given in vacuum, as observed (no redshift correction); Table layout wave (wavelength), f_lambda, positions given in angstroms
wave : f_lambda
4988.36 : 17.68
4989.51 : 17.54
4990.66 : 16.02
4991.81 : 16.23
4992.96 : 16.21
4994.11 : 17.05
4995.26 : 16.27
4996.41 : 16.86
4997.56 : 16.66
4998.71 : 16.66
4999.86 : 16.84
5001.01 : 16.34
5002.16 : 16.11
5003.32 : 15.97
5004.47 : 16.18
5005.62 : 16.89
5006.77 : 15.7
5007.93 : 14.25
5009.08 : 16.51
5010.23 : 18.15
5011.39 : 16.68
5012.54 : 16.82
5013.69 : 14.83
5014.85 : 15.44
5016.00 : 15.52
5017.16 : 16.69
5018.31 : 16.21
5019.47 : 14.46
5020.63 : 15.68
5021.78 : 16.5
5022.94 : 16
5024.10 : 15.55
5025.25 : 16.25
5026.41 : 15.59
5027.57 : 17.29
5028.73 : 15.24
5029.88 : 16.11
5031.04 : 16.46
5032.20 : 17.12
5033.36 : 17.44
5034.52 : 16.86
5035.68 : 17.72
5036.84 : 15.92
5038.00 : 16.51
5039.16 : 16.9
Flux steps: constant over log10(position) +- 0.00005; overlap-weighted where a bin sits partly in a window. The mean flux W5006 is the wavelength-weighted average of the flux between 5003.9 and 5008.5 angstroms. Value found 15.8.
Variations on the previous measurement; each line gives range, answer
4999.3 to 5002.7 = 16.4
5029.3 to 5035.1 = 16.8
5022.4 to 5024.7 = 15.8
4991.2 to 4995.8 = 16.4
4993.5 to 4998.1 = 16.7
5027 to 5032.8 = 16.5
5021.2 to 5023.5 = 16.3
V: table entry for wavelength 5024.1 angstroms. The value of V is 15.55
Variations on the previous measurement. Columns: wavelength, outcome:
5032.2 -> 17.12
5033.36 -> 17.44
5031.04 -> 16.46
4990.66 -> 16.02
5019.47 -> 14.46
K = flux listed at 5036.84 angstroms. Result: 15.92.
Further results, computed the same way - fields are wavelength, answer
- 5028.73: 15.24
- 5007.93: 14.25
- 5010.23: 18.15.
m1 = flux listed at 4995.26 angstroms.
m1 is 16.27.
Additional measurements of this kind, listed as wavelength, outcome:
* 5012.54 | 16.82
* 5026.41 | 15.59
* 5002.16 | 16.11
